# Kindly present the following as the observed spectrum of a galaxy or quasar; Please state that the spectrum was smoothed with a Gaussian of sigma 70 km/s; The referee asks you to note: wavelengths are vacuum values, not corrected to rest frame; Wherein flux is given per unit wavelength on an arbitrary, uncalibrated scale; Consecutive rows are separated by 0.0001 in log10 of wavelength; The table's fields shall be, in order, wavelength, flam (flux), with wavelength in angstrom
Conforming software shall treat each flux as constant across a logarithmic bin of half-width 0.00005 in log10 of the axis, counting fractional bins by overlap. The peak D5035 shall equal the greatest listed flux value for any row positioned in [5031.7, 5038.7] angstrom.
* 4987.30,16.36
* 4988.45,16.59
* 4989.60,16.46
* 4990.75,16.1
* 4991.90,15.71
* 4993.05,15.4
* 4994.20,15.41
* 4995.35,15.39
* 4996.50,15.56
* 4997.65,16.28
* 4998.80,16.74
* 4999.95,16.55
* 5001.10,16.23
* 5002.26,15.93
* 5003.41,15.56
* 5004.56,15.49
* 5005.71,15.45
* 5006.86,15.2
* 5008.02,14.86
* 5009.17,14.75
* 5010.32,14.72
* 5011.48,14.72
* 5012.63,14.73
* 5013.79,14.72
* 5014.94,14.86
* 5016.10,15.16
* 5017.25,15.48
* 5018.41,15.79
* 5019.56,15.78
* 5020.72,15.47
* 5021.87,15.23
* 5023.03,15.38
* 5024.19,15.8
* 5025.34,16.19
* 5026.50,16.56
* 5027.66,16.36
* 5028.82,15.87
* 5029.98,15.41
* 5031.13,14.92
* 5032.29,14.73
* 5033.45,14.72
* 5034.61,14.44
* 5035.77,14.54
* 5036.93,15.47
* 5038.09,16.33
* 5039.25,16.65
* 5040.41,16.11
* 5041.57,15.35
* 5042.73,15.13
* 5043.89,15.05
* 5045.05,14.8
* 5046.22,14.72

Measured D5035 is 16.33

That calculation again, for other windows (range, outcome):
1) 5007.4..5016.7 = 15.16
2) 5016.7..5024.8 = 15.8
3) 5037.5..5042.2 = 16.65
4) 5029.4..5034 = 15.41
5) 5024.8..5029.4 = 16.56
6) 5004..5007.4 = 15.49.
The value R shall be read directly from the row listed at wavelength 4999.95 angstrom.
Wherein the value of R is 16.55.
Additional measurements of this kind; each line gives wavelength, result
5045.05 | 14.8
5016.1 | 15.16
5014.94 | 14.86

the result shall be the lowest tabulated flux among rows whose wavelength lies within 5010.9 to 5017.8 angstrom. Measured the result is 14.72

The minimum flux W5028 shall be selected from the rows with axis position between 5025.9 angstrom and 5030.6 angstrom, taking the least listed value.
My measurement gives 15.41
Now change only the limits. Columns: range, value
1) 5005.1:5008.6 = 14.86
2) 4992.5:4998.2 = 15.39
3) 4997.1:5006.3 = 15.45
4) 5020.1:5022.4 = 15.23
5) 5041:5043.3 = 15.13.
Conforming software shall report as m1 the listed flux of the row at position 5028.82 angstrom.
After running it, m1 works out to 15.87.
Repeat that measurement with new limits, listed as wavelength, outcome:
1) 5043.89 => 15.05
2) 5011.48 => 14.72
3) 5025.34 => 16.19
